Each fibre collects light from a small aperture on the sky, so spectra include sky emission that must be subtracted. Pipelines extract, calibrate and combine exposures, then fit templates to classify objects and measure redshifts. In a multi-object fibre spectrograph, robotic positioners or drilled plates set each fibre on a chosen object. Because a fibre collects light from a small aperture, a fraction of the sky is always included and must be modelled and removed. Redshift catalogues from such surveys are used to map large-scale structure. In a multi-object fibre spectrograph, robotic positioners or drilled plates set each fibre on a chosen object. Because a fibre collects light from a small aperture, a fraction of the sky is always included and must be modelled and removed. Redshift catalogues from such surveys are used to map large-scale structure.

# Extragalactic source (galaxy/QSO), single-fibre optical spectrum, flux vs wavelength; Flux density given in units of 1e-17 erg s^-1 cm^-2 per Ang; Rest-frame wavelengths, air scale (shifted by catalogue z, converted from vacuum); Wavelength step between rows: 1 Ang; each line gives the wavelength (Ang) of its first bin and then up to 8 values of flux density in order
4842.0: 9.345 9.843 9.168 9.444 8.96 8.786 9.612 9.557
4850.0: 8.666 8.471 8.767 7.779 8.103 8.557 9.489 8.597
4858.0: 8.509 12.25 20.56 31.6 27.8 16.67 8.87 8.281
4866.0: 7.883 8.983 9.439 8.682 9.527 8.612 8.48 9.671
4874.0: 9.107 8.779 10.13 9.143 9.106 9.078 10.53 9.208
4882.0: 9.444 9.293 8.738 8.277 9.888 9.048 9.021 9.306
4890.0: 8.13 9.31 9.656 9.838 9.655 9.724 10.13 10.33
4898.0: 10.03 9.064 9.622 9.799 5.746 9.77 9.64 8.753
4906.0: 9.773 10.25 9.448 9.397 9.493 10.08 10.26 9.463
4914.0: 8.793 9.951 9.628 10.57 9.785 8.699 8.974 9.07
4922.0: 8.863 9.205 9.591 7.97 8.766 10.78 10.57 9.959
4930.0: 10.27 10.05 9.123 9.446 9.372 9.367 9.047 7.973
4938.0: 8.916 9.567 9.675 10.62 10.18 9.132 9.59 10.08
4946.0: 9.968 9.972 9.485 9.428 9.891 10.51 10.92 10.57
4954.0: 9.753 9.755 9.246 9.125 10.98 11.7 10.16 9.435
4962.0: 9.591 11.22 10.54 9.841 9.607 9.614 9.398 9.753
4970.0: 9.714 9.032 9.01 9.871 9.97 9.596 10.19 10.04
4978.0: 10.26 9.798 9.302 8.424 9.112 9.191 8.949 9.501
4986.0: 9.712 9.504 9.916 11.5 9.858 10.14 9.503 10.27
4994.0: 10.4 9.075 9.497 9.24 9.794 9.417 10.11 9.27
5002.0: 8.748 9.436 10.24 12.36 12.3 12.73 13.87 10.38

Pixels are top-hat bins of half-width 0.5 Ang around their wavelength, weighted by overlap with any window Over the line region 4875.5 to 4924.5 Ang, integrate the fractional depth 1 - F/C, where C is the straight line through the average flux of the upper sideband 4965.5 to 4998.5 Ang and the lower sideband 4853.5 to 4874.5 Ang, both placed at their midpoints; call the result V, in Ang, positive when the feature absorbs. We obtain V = 7.9 Ang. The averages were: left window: 11.9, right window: 9.66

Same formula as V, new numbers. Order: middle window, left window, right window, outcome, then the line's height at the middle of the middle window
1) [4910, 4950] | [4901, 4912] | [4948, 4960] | 0.69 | 9.72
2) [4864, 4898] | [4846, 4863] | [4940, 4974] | 7.20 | 11.7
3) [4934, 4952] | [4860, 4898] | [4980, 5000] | 0.75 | 10.1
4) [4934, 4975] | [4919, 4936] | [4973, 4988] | -1.30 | 9.5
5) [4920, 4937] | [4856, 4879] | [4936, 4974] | 1.63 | 10.4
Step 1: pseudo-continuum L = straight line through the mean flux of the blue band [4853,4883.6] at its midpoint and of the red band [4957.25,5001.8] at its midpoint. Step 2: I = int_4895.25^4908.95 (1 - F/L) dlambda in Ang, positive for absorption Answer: 1.6 Ang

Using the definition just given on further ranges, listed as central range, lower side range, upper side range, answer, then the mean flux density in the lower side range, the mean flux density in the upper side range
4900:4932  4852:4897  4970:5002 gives 2.3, 10.5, 9.65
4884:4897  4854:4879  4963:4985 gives 2.0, 11.5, 9.62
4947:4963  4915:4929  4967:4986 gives -1.0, 9.46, 9.51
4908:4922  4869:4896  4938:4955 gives 0.1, 9.26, 9.92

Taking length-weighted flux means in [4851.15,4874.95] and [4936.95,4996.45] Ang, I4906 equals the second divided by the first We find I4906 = 0.9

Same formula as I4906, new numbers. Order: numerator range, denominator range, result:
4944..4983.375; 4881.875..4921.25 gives 1.05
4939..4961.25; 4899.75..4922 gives 1.07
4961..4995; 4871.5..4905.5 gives 1.05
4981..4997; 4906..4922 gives 1.01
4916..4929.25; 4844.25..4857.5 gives 1.07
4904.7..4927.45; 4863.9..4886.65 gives 1.04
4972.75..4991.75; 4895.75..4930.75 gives 1.02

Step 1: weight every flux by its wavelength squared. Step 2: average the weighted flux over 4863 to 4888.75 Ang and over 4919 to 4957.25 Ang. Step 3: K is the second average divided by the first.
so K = 1.07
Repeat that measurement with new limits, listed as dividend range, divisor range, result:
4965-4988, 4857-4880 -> 0.85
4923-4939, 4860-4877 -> 0.79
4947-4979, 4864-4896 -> 1.12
